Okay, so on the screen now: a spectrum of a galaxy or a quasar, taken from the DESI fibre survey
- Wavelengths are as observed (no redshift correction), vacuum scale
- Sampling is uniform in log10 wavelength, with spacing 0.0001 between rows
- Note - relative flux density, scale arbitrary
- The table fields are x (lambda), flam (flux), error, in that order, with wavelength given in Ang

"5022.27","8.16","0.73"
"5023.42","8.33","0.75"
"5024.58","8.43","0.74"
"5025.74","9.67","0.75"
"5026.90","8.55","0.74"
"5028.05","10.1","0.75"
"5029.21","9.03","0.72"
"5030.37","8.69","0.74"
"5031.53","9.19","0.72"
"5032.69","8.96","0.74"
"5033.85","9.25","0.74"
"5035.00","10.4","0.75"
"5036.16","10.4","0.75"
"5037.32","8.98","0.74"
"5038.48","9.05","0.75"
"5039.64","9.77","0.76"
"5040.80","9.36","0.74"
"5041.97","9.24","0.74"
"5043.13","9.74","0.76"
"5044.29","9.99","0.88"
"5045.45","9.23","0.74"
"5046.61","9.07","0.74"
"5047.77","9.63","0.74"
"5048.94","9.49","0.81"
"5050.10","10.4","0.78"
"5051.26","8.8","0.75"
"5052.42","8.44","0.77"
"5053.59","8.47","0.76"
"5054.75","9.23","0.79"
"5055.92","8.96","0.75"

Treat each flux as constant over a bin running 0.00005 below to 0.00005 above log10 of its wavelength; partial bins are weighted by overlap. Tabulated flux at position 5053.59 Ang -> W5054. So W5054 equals 8.47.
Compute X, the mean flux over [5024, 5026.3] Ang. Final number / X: 9.03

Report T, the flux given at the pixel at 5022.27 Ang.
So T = 8.16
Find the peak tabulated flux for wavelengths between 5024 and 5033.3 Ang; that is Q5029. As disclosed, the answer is 10.1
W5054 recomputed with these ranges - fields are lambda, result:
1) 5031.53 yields 9.19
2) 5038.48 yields 9.05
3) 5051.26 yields 8.8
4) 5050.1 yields 10.4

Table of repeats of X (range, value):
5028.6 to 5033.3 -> 8.96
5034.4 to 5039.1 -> 9.72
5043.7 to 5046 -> 9.63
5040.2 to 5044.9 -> 9.57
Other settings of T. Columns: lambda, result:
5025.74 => 9.67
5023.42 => 8.33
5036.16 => 10.4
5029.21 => 9.03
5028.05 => 10.1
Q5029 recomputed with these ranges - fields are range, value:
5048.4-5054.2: 10.4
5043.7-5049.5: 9.99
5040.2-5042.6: 9.36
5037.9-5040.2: 9.77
